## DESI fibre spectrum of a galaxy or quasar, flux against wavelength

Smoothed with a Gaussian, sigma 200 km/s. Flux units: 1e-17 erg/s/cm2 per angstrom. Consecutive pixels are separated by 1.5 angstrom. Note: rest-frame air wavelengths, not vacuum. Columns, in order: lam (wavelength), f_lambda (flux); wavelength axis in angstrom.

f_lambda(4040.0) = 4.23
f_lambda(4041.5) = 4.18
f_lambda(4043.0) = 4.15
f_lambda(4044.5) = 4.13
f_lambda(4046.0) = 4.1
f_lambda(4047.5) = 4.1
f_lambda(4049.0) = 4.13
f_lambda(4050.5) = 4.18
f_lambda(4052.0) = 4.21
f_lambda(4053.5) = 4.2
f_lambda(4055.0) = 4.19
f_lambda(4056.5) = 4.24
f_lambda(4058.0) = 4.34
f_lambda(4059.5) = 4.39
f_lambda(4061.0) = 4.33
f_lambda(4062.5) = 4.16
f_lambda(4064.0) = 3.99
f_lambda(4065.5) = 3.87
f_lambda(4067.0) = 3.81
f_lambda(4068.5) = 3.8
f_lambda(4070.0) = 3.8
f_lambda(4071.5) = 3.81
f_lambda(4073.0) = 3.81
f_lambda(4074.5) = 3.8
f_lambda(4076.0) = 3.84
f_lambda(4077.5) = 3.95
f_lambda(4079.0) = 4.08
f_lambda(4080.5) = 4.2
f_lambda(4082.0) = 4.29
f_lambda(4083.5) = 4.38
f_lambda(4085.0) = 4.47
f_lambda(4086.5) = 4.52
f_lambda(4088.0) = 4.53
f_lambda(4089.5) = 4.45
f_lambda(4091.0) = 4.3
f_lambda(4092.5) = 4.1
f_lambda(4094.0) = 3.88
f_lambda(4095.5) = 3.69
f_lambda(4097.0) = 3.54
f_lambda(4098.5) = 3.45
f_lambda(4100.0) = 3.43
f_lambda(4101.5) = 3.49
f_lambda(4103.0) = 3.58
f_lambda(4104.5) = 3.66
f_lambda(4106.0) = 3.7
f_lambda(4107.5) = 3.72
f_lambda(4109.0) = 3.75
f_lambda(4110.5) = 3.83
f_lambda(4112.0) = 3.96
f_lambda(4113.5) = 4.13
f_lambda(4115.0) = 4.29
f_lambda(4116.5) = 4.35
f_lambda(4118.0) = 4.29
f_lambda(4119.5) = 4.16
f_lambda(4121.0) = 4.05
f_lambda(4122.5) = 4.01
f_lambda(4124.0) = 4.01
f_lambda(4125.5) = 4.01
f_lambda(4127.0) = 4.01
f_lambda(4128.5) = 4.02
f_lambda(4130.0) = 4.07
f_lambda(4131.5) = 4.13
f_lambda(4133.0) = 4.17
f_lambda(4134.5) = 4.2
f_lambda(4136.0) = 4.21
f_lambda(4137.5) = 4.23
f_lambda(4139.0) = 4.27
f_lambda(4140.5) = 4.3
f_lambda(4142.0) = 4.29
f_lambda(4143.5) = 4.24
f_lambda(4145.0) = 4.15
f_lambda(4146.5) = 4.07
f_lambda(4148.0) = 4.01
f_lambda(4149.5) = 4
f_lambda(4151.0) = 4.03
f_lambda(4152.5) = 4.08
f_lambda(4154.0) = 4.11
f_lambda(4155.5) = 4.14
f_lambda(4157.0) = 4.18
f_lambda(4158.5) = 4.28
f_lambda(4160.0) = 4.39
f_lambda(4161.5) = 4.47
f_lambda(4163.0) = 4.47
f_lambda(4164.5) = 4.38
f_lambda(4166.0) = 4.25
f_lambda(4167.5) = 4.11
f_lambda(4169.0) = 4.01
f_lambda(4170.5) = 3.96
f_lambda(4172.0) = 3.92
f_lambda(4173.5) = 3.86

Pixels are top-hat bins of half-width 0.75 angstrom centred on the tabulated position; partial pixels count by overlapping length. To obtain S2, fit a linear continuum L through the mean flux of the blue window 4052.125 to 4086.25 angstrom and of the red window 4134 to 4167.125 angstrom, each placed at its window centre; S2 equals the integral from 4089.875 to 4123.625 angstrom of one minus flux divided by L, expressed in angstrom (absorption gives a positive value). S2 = 2.1 angstrom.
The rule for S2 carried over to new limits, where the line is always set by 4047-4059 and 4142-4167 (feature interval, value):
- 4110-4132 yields 0.6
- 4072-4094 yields 0.1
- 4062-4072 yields 0.8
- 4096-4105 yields 1.5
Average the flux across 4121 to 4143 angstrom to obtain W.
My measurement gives 4.14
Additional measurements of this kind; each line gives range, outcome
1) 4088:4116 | 3.85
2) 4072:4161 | 4.06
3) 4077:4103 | 4.03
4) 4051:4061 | 4.26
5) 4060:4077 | 3.92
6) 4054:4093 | 4.13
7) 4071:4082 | 3.95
